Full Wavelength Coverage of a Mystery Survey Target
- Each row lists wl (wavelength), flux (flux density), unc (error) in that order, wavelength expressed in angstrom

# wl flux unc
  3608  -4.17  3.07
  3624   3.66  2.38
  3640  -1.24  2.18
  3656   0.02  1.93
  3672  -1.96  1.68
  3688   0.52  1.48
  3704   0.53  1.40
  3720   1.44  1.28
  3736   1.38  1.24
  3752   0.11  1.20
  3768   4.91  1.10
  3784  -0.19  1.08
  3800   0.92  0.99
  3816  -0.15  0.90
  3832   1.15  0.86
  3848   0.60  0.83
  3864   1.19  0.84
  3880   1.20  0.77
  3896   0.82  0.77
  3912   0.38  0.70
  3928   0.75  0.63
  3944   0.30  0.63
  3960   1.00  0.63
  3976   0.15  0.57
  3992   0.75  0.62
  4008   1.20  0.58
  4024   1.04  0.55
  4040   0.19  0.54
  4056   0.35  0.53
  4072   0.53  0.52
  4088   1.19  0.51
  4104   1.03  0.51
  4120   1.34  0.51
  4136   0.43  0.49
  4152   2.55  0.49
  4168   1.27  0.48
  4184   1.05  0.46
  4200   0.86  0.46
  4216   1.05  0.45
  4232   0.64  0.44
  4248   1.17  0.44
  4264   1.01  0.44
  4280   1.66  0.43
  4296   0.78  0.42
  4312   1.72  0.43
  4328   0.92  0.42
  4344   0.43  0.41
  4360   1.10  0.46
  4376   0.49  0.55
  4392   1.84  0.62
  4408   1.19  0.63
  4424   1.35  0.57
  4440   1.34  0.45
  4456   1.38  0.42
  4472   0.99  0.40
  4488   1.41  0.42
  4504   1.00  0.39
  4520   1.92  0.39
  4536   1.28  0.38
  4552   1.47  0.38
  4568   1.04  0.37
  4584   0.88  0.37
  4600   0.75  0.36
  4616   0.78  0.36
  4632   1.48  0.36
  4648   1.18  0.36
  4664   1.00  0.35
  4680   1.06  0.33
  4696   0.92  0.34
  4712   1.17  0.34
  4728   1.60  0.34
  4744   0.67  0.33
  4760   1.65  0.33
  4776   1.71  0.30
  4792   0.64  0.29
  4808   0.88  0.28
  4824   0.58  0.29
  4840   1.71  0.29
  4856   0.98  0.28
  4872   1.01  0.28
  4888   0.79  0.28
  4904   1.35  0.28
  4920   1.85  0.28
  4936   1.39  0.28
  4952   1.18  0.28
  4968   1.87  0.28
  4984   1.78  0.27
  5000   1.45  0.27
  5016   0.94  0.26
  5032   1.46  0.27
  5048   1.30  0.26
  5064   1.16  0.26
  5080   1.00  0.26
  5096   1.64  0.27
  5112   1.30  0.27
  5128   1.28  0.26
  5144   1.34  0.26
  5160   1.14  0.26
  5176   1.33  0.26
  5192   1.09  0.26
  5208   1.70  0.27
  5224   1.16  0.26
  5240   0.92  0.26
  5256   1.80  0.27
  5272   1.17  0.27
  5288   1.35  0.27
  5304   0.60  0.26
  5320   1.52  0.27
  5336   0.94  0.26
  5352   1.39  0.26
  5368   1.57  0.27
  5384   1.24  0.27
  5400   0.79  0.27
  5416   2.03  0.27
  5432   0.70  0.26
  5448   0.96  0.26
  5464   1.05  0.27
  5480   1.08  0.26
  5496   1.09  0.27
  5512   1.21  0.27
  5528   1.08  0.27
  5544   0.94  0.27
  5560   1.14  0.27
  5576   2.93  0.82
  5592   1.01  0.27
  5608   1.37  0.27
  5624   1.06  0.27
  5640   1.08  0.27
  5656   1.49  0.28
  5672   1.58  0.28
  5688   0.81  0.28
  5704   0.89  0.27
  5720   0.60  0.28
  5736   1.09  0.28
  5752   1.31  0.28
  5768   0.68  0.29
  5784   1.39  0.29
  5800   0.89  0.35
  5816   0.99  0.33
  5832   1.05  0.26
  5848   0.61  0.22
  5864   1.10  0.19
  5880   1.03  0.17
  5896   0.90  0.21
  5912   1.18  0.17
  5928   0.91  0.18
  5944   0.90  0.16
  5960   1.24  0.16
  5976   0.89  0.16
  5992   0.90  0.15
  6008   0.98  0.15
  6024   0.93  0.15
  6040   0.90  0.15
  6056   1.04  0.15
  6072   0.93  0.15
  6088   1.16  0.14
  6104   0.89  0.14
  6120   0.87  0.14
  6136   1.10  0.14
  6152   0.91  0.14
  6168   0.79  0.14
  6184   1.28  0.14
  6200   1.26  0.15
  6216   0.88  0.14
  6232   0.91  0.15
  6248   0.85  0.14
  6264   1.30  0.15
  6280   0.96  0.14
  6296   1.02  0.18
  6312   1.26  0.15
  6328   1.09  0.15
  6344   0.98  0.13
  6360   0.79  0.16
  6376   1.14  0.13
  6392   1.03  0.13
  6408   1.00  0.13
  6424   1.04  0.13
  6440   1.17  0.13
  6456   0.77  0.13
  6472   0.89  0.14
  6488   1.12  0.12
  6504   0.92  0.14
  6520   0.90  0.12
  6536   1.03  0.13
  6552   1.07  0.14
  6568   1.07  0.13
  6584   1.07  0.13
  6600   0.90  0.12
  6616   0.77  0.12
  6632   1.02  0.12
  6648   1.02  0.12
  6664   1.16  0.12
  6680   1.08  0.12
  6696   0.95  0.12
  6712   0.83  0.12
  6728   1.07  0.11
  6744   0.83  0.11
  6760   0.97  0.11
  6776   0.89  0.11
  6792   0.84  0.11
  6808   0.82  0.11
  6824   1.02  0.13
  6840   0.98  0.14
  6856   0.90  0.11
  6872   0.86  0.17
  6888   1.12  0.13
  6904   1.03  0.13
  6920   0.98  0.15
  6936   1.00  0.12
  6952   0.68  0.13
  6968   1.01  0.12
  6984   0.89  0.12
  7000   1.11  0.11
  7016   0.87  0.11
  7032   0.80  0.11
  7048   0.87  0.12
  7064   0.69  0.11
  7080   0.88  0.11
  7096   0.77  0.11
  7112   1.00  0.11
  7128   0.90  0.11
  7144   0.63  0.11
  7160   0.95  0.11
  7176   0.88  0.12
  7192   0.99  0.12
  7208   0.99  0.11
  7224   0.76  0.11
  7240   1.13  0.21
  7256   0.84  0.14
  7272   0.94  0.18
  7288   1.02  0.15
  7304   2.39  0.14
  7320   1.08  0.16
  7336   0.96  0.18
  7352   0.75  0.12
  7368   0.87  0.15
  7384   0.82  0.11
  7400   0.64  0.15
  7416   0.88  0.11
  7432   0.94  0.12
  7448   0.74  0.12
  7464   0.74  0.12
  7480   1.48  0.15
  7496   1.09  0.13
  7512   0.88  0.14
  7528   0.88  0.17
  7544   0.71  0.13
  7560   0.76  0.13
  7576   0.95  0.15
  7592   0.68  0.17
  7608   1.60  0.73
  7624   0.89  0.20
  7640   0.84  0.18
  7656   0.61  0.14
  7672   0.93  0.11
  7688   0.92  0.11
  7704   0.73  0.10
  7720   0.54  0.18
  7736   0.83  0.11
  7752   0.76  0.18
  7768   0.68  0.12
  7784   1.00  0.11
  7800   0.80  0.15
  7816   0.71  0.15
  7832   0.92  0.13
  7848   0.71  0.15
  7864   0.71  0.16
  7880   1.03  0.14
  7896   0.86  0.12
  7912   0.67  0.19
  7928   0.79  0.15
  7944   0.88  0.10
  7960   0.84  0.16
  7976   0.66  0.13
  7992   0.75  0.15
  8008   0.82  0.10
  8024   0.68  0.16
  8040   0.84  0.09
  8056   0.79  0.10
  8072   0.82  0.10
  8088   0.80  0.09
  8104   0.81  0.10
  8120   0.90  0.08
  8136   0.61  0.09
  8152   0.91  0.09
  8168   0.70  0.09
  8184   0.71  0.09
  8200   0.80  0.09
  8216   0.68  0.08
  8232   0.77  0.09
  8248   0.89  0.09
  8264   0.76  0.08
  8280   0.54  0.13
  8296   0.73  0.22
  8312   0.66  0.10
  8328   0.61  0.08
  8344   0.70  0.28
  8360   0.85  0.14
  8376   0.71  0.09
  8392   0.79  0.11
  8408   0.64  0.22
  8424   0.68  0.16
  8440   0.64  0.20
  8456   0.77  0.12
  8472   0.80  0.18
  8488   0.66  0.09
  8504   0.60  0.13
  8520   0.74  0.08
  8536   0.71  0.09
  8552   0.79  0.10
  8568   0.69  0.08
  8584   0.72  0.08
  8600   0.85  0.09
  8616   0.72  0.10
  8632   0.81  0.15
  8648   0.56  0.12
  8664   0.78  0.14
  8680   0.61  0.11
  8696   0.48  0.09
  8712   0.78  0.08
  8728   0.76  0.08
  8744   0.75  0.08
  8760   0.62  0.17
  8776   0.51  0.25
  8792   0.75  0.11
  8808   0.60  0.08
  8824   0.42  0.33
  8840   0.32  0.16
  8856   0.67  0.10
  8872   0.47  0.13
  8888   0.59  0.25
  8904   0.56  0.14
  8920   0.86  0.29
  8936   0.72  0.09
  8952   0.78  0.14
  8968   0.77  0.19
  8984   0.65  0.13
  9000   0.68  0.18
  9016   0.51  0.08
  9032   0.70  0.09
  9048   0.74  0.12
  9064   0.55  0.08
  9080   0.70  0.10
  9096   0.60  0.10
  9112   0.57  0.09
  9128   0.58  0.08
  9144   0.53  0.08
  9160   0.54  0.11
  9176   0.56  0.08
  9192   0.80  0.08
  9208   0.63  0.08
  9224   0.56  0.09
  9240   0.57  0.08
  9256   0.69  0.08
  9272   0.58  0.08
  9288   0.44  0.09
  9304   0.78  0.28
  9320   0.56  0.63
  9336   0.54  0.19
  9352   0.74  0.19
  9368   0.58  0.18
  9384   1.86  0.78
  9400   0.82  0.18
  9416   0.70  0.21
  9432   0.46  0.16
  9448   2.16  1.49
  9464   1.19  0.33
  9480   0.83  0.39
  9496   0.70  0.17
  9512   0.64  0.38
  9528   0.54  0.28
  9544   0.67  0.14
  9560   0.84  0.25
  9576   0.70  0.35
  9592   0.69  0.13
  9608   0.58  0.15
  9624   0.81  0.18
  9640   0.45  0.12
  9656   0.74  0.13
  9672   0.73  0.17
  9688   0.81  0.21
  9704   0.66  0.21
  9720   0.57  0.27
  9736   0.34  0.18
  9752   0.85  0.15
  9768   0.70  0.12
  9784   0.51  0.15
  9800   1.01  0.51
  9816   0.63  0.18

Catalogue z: 0.11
